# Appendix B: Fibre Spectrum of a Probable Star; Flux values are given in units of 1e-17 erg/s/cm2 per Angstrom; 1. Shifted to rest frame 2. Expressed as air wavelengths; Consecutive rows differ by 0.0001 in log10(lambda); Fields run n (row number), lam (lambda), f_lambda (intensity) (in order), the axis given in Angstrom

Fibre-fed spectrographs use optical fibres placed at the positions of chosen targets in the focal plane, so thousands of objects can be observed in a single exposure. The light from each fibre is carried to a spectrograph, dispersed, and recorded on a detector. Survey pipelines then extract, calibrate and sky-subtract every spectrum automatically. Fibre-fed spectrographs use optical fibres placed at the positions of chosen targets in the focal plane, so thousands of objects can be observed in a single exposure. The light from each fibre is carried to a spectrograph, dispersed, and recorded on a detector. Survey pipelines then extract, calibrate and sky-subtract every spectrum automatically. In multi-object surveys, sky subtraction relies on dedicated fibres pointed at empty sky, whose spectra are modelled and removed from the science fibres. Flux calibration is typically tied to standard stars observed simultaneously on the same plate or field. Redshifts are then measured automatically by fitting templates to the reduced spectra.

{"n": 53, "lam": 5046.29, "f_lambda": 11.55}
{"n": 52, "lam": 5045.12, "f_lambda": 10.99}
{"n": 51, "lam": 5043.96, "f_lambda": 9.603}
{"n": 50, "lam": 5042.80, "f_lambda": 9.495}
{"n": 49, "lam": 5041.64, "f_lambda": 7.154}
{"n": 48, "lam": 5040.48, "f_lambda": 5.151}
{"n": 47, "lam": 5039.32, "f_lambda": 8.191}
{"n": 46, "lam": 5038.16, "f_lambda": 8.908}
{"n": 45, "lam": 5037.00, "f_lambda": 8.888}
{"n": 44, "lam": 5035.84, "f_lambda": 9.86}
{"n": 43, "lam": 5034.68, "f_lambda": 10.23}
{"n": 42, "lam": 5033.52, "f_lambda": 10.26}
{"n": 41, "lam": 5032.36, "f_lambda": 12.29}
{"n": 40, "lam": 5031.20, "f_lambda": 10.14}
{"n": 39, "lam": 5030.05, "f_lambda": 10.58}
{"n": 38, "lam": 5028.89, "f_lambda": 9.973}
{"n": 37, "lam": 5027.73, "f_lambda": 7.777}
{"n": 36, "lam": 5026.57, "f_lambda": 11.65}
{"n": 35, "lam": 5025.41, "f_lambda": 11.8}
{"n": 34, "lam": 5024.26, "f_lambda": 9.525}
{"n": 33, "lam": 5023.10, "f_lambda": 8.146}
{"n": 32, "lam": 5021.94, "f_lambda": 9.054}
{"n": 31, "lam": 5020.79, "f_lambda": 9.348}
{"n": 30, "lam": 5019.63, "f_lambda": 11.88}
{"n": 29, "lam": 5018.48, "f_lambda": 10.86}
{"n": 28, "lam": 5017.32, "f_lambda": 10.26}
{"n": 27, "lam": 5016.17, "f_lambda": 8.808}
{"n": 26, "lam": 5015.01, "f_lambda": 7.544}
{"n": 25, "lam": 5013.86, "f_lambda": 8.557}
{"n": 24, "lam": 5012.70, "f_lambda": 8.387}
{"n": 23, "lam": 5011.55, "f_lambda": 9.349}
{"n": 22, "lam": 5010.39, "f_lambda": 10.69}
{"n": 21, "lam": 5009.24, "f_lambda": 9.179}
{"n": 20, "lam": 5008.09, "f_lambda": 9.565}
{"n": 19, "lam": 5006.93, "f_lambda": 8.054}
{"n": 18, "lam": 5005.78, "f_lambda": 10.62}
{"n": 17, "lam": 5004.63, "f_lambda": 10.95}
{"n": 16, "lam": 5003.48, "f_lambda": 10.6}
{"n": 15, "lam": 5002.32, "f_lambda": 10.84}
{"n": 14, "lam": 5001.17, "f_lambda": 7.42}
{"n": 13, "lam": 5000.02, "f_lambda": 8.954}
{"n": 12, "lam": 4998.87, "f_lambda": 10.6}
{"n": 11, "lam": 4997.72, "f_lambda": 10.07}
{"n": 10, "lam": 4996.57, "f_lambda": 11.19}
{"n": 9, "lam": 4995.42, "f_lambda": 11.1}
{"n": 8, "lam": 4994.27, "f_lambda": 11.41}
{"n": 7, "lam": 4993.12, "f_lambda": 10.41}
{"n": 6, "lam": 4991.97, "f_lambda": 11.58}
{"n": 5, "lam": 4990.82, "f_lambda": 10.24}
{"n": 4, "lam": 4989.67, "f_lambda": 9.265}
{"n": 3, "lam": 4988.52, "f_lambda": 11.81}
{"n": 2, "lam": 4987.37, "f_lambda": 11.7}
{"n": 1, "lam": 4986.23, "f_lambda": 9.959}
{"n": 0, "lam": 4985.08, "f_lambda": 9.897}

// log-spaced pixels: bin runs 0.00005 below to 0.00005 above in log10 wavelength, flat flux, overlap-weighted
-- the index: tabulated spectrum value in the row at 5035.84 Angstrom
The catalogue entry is 9.86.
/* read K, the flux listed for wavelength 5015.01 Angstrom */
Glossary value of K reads 7.544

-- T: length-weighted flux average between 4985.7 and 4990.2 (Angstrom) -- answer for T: 10.7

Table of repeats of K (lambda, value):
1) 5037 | 8.888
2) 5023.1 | 8.146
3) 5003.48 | 10.6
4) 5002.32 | 10.84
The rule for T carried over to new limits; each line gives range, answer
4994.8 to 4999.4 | 10.8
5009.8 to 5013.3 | 9.46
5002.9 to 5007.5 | 10.1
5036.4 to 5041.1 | 7.79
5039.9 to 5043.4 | 7.29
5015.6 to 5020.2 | 10.5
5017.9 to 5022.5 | 10.3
